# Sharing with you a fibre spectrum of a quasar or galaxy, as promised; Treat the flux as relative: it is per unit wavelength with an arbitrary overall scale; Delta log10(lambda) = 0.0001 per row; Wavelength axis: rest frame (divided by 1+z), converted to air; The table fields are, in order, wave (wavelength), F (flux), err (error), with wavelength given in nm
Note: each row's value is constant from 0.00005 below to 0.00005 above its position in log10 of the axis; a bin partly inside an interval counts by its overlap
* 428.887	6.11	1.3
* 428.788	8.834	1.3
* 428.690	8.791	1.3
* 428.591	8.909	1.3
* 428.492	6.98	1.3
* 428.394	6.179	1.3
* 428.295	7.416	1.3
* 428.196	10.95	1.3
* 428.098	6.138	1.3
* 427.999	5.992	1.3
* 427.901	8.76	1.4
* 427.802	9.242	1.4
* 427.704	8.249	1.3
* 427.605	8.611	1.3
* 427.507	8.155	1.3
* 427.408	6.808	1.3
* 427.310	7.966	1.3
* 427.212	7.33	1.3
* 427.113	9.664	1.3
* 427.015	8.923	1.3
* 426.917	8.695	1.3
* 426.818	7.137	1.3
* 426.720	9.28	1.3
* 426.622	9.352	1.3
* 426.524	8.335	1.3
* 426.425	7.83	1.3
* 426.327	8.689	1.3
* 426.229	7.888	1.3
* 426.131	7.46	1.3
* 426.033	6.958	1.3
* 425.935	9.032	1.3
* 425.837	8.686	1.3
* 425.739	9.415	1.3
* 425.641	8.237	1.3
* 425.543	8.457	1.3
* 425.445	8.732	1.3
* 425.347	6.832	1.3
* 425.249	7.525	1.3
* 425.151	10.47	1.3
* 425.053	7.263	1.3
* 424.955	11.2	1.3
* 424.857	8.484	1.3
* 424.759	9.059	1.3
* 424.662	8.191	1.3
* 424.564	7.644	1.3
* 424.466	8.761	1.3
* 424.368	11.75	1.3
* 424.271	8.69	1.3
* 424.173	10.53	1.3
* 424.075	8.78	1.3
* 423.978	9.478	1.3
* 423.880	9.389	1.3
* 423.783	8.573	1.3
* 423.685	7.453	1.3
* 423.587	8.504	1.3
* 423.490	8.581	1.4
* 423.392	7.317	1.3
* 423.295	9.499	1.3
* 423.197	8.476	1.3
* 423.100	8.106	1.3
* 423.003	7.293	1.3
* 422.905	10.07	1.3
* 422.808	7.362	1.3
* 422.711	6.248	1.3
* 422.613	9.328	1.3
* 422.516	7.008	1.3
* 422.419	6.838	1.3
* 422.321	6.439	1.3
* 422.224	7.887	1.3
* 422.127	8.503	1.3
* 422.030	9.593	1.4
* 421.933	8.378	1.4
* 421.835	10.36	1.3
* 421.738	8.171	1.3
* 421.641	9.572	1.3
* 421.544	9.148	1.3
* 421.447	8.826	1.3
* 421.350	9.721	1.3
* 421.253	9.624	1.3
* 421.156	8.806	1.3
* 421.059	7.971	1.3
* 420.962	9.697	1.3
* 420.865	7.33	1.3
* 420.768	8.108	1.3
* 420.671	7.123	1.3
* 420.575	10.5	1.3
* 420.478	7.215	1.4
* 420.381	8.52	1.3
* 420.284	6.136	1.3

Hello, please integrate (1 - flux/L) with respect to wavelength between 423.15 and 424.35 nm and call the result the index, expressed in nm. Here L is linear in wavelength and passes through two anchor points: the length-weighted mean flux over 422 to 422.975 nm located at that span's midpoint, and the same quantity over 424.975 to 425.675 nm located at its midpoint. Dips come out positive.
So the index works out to -0.11 nm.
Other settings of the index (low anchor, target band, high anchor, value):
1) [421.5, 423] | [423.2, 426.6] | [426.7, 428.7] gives -0.19 nm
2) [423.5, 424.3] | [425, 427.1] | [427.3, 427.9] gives 0.03 nm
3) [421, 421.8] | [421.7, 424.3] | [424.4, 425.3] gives 0.15 nm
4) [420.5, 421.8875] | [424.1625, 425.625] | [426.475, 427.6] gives -0.05 nm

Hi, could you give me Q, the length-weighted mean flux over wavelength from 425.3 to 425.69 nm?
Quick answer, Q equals 8.07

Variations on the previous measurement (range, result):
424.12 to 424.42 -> 10.3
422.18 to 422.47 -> 7.04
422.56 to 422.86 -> 7.67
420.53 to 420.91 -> 8.27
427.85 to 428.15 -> 7.02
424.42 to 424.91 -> 8.45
